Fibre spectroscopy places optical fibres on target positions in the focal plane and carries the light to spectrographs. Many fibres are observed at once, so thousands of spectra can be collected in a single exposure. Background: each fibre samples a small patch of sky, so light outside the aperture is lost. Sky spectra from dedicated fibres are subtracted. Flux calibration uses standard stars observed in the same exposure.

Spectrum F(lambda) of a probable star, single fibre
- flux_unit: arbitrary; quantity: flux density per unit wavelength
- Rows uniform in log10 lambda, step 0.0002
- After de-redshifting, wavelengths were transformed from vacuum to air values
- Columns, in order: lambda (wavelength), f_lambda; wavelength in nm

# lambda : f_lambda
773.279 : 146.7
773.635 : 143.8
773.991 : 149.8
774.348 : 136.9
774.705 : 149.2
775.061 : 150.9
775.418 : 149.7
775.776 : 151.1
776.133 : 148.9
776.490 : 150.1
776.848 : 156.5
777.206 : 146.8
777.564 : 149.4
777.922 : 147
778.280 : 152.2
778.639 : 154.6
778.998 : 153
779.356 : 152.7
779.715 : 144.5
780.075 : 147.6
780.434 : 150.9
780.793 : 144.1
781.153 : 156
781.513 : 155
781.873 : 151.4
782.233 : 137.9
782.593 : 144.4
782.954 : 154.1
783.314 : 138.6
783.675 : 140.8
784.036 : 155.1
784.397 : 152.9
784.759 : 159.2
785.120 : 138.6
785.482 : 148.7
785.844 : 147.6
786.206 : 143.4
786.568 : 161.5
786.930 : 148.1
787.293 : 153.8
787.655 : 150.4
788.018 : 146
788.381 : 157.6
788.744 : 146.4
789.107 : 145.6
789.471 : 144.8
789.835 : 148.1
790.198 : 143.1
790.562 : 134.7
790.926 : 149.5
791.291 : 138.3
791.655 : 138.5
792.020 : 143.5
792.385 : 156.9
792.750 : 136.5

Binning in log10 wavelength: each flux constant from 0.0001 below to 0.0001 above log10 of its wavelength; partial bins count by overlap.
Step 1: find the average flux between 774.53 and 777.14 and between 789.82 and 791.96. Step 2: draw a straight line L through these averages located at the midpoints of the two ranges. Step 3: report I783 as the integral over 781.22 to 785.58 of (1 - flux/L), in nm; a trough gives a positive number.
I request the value -0.06 nm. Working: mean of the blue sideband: 151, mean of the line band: 148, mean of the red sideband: 142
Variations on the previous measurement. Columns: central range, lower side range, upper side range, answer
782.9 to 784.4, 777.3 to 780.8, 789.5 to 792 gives 0.00 nm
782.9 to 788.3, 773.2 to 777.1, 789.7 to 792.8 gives -0.15 nm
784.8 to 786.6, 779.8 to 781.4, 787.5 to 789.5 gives 0.02 nm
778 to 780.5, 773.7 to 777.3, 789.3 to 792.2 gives -0.06 nm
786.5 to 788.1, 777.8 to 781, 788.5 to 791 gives -0.06 nm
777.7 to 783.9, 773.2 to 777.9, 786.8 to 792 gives -0.04 nm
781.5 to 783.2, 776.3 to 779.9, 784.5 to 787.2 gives 0.03 nm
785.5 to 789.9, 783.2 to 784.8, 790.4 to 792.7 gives -0.10 nm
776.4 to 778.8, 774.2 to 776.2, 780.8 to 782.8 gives -0.05 nm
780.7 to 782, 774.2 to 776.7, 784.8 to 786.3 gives -0.05 nm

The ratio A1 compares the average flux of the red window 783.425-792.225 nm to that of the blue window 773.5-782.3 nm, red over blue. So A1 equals 1.0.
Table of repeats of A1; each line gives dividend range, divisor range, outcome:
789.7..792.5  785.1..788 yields 0.96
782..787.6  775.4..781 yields 0.99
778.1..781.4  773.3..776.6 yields 1.02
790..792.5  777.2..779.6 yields 0.95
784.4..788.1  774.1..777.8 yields 1.01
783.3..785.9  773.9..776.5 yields 1.00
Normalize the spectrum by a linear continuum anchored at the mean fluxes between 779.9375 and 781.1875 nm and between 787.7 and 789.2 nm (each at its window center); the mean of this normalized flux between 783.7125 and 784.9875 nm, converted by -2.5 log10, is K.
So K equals -0.031 mag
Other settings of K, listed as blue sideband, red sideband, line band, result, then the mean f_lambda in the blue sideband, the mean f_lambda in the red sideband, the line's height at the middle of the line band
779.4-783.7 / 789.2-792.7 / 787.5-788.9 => -0.04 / 148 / 144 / 145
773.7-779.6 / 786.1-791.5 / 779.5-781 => 0.01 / 150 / 147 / 149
